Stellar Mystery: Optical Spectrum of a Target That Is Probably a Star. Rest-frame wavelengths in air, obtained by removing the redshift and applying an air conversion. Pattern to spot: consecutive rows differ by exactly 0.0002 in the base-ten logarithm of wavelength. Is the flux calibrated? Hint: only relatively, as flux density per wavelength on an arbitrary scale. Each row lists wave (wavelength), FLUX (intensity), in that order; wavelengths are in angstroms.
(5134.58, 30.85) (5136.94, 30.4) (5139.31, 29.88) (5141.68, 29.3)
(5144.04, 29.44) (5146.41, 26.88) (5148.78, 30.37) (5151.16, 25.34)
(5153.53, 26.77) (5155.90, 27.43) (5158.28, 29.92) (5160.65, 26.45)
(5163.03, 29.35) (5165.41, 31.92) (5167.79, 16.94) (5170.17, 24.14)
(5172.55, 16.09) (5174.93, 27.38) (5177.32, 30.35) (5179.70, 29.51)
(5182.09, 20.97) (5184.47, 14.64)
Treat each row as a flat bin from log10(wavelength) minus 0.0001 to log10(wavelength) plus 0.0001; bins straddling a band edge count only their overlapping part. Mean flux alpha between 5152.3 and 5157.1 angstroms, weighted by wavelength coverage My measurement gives 27.1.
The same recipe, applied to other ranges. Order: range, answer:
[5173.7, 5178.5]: 28.7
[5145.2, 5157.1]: 27.3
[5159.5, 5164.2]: 27.9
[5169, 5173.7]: 20.1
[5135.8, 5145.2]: 29.8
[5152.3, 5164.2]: 28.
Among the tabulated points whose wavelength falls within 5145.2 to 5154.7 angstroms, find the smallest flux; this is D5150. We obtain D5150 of 25.34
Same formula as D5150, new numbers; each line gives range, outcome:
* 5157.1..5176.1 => 16.09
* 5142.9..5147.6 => 26.88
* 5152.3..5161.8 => 26.45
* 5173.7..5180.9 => 27.38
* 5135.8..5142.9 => 29.3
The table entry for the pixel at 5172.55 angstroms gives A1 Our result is 16.09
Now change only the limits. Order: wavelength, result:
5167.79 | 16.94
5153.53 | 26.77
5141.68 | 29.3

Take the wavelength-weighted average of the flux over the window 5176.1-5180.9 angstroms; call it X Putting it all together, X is 29.9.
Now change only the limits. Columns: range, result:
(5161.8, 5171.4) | 25.5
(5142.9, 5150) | 28.8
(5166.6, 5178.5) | 23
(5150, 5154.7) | 26.1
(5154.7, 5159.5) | 28.7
